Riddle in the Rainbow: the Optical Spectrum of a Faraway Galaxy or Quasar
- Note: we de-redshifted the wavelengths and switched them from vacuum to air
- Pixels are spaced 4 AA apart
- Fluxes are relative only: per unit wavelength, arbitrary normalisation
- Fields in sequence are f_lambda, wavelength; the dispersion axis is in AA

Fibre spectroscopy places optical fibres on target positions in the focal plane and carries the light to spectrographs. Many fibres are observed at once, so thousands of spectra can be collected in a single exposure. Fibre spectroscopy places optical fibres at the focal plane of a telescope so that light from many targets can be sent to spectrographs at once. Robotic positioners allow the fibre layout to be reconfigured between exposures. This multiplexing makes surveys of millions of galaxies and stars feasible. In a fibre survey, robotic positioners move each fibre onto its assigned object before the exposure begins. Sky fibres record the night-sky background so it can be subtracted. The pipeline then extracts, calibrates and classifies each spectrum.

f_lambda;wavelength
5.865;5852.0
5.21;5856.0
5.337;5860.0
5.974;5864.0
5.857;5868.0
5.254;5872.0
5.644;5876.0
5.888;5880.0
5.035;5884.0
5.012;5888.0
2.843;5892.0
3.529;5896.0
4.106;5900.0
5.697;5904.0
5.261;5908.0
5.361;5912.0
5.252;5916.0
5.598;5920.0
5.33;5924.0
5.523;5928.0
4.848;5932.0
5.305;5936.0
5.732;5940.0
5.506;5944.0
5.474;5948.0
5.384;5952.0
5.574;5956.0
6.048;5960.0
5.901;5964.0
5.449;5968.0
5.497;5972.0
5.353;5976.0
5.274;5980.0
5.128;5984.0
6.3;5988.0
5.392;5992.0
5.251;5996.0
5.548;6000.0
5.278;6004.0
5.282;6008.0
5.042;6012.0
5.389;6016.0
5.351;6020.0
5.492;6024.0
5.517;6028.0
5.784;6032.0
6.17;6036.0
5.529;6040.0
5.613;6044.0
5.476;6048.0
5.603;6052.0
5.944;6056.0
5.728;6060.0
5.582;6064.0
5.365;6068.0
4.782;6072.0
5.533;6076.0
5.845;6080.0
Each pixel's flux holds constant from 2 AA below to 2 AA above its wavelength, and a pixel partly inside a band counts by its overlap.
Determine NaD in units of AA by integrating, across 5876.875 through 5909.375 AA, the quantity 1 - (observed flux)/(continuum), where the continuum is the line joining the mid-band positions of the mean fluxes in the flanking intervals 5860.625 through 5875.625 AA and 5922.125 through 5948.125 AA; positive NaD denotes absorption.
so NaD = 5.0 AA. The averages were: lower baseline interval 5.66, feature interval 4.69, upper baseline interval 5.38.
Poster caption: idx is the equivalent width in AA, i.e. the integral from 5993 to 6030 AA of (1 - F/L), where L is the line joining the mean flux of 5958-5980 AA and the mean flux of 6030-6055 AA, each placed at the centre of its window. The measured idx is 2.1 AA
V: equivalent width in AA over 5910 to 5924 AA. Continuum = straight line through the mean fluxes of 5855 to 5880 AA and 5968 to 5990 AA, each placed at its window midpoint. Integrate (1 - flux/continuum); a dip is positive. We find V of 0.4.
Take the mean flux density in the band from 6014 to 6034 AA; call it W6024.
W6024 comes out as 5.51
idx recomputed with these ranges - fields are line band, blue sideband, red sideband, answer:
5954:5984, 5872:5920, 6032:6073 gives -1.8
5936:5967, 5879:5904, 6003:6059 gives -4.5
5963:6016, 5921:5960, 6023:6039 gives 1.7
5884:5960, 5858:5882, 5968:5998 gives 6.3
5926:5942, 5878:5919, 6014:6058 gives -1.0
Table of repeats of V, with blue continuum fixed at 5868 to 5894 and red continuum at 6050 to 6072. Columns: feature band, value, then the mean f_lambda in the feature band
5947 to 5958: -0.5 AA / 5.48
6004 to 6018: 0.4 AA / 5.24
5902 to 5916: -0.9 AA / 5.41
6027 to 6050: -0.8 AA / 5.69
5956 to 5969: -1.3 AA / 5.79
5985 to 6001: -0.7 AA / 5.6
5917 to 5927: -0.6 AA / 5.45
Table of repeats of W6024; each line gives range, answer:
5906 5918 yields 5.29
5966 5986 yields 5.34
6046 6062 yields 5.69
